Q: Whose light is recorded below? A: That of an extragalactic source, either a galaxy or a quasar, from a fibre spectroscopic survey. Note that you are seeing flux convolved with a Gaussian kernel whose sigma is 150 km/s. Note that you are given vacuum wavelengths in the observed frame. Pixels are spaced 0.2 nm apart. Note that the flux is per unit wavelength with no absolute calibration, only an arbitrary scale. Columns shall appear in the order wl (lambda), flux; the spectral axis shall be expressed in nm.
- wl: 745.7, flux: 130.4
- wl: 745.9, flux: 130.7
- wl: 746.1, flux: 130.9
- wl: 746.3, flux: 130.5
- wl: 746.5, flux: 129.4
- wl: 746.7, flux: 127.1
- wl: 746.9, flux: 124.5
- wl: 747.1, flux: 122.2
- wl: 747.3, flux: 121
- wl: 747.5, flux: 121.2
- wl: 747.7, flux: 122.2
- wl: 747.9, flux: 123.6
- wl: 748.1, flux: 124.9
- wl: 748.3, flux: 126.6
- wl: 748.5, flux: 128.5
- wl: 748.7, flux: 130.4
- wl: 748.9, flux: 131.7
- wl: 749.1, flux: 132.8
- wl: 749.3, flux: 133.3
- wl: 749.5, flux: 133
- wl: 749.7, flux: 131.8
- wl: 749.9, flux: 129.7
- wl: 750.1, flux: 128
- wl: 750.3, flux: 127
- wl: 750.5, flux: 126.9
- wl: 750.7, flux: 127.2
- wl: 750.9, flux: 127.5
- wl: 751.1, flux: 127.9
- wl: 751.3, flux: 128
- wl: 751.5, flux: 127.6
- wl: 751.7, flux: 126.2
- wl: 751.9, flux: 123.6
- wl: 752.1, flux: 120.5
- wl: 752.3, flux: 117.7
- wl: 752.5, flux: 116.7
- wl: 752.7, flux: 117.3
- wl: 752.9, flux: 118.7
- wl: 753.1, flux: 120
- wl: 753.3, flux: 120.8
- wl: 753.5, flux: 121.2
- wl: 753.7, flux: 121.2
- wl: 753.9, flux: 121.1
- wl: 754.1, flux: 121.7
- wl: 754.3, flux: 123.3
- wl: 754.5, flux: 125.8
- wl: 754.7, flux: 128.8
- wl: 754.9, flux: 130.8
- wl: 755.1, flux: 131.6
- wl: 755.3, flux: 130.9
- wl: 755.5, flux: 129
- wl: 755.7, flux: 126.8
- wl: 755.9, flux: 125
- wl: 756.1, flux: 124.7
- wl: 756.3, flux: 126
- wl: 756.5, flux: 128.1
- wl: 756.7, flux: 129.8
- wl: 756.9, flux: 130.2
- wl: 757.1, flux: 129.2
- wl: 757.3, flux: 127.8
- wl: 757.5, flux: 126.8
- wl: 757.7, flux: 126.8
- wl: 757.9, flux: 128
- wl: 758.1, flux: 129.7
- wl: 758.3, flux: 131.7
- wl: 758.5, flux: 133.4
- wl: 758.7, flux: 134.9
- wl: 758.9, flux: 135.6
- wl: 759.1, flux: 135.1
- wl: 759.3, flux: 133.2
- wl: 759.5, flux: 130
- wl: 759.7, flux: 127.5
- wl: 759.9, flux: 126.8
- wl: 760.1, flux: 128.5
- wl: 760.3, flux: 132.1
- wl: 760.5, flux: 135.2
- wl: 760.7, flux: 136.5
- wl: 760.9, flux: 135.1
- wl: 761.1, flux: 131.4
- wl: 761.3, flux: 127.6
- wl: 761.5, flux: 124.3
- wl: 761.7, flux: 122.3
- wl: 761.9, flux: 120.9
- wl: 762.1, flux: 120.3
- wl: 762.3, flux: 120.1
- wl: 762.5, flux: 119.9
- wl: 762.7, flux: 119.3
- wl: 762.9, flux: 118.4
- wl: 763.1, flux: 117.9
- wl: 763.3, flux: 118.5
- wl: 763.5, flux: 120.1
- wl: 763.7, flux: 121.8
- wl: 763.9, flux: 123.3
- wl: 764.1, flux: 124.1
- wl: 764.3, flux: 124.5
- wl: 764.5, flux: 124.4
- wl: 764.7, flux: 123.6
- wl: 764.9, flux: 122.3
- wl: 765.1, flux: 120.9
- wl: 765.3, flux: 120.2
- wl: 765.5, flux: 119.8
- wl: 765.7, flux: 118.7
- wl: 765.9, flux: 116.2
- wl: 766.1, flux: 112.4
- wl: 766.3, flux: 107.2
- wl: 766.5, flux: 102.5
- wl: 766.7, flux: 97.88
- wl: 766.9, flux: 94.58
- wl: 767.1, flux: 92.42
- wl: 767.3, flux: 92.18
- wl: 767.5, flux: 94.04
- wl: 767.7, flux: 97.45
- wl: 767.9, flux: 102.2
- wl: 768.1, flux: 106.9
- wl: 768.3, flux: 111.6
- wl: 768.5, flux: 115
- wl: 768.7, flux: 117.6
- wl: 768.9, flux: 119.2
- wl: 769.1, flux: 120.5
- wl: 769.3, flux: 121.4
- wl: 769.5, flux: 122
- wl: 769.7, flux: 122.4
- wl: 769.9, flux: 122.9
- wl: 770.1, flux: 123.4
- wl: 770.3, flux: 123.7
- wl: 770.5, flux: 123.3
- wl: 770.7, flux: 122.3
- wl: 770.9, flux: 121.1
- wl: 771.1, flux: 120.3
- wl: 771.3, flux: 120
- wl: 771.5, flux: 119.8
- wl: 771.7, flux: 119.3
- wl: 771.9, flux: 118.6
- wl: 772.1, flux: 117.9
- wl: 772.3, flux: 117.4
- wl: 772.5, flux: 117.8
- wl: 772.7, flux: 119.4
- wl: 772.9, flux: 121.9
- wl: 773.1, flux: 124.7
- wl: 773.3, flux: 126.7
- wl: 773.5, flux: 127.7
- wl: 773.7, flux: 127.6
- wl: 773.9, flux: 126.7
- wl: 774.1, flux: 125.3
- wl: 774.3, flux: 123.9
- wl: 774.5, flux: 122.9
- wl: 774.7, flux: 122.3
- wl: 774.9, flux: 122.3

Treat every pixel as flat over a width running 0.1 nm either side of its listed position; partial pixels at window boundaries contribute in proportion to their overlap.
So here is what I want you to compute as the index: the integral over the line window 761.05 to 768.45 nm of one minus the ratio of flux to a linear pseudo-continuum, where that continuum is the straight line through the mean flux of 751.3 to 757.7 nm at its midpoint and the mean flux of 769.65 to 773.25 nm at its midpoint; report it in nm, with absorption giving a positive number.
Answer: 0.47 nm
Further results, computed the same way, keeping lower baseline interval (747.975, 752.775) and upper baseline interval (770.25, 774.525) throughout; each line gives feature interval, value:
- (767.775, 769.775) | 0.12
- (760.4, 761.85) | -0.06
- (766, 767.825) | 0.36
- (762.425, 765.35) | 0.06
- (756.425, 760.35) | -0.16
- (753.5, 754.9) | 0.02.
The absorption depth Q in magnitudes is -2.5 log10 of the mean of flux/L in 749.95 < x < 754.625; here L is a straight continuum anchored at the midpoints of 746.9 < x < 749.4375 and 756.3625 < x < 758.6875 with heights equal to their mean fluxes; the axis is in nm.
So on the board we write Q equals 0.04 mag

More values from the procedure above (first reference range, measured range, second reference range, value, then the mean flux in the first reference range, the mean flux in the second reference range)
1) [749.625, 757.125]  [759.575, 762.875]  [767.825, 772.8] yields -0.04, 125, 119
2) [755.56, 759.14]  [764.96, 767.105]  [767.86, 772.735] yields 0.11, 129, 119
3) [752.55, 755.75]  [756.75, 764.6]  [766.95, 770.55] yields -0.07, 124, 112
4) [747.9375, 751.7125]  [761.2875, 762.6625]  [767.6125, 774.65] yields 0.02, 129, 120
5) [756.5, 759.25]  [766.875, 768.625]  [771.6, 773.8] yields 0.23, 131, 122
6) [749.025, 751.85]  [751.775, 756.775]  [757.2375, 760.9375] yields 0.05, 129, 131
